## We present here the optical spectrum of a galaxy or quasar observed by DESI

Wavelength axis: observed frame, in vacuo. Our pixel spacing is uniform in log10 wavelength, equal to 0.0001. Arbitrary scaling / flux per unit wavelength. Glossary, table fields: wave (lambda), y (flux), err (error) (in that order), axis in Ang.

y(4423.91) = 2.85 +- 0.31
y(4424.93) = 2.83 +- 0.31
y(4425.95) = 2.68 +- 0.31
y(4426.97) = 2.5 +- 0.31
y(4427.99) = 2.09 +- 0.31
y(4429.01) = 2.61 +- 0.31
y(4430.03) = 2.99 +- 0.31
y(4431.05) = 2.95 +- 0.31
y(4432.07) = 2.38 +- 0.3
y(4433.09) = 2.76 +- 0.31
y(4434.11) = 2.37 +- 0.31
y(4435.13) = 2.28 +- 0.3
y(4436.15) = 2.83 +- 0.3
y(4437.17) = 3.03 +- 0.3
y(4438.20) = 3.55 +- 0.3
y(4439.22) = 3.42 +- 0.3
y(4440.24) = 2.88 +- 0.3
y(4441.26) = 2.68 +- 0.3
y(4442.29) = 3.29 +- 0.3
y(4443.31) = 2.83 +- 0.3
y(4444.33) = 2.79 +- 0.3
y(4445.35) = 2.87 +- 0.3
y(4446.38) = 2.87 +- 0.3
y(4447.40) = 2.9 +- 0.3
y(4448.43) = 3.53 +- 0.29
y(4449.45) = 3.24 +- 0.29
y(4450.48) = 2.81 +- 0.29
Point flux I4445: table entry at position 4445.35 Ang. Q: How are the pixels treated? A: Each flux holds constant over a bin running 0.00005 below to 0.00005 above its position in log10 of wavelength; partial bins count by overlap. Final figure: 2.87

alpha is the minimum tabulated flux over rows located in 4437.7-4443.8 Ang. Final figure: 2.68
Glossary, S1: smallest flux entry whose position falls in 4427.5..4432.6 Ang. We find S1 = 2.09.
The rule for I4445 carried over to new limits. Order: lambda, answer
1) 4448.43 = 3.53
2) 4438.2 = 3.55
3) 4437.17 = 3.03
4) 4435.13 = 2.28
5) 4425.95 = 2.68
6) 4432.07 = 2.38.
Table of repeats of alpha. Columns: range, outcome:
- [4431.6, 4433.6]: 2.38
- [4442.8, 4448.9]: 2.79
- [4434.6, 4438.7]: 2.28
